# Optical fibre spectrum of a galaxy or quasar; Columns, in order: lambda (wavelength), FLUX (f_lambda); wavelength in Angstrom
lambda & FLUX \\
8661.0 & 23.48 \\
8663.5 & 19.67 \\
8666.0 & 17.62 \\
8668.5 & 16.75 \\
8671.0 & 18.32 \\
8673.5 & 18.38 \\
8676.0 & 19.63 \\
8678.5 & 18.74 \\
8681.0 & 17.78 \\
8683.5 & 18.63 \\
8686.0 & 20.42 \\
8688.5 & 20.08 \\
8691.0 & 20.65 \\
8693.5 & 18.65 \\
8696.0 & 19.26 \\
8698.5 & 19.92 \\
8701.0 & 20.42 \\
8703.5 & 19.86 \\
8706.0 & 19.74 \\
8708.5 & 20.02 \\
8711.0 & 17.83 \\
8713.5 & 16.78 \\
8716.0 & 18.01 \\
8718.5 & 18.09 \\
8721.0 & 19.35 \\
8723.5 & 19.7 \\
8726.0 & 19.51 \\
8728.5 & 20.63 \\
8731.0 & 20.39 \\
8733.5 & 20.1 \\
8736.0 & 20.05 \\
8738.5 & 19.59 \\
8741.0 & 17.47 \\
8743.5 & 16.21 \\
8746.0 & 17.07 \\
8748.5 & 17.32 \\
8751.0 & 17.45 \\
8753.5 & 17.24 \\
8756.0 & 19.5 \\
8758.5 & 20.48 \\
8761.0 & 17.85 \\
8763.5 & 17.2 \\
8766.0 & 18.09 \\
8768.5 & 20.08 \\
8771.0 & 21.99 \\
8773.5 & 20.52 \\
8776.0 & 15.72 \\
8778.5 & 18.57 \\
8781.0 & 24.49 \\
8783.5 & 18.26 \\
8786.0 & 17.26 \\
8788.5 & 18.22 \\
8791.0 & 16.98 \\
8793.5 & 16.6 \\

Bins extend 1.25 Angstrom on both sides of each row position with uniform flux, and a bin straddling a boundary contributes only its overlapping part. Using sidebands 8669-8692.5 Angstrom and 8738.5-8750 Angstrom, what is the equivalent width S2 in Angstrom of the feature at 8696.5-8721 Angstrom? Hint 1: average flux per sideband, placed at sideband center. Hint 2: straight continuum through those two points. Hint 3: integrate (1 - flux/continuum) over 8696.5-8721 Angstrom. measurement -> -0.91 Angstrom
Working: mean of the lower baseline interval 19.1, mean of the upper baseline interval 17.3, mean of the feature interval 19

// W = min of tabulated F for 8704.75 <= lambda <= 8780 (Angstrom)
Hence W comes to 15.72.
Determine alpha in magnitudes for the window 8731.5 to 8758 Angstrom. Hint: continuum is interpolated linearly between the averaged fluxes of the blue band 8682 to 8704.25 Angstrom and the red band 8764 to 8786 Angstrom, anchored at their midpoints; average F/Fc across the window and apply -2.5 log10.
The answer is 0.07 mag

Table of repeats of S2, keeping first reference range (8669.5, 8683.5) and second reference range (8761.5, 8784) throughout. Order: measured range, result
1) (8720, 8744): -0.4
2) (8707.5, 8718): 0.4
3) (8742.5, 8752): 1.1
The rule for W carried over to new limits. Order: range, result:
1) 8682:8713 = 17.83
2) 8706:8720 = 16.78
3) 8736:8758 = 16.21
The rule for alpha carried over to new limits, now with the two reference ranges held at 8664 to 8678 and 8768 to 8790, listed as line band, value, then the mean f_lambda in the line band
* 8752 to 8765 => 0.04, 18.4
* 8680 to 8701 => -0.06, 19.5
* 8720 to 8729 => -0.05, 19.7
